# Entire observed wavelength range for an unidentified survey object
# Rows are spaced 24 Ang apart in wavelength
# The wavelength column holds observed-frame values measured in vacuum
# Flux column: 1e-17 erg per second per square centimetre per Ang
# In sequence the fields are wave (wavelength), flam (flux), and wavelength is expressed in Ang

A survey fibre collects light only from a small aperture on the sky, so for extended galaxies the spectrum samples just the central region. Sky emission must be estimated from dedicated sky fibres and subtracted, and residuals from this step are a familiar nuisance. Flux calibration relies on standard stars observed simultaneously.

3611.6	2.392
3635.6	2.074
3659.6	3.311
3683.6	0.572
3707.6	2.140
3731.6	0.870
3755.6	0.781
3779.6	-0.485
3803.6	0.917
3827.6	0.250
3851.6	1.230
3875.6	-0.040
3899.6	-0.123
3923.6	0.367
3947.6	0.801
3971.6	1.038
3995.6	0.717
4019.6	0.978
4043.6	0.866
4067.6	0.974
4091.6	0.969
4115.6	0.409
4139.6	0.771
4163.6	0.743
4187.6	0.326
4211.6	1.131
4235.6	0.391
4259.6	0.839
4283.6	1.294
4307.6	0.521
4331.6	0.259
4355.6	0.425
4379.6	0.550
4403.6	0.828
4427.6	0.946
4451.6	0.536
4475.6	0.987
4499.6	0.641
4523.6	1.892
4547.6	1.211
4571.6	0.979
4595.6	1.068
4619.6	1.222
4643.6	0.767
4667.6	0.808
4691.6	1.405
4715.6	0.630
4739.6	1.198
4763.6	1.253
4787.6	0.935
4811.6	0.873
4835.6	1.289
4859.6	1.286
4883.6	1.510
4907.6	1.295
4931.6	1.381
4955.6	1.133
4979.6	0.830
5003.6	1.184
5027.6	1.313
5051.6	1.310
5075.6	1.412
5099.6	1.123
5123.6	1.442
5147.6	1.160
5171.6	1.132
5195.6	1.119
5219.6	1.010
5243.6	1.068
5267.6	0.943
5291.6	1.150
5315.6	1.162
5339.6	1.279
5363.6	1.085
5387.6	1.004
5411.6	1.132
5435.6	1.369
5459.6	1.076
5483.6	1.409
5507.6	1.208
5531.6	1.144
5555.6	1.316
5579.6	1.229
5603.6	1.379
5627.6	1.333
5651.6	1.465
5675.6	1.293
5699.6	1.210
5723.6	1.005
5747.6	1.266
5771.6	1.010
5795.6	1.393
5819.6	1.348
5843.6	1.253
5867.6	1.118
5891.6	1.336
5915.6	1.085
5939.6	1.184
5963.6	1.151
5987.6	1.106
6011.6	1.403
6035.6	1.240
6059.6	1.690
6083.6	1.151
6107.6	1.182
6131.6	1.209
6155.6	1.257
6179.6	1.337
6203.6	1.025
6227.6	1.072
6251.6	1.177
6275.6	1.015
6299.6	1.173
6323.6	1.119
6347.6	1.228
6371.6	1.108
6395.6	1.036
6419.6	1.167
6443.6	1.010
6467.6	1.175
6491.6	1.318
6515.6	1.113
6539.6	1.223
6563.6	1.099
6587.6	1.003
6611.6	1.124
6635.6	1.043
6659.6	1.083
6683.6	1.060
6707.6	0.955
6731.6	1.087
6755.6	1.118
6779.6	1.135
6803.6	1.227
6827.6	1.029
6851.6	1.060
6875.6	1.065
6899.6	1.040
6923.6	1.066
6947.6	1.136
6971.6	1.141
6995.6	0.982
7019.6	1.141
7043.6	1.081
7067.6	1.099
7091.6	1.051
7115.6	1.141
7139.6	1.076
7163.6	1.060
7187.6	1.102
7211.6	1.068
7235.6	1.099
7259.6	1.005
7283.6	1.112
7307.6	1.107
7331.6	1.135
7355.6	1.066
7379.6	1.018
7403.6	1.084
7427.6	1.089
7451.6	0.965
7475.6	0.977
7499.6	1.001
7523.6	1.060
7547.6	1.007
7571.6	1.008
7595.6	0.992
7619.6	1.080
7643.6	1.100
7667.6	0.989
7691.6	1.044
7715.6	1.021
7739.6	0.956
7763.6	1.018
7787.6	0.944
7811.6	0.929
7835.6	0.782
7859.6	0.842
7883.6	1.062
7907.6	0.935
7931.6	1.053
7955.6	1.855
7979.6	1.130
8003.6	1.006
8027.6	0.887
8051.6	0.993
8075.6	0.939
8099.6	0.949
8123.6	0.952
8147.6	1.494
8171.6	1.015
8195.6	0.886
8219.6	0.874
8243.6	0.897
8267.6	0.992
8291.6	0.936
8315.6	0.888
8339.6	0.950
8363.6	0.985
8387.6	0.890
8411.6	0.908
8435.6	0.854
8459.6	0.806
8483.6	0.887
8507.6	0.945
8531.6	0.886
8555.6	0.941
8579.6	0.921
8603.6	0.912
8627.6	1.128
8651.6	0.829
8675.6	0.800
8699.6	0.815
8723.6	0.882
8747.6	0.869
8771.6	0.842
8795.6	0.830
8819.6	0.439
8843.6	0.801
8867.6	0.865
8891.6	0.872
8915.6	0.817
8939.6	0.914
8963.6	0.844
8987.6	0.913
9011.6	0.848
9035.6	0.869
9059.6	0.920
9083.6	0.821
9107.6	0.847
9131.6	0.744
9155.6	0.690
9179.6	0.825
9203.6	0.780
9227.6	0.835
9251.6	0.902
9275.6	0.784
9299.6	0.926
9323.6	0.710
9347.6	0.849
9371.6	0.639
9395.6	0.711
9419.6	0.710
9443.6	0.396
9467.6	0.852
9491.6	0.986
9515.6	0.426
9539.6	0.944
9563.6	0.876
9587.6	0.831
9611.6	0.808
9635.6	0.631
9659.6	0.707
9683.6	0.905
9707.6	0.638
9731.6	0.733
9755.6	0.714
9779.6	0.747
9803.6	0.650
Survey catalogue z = 0.211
